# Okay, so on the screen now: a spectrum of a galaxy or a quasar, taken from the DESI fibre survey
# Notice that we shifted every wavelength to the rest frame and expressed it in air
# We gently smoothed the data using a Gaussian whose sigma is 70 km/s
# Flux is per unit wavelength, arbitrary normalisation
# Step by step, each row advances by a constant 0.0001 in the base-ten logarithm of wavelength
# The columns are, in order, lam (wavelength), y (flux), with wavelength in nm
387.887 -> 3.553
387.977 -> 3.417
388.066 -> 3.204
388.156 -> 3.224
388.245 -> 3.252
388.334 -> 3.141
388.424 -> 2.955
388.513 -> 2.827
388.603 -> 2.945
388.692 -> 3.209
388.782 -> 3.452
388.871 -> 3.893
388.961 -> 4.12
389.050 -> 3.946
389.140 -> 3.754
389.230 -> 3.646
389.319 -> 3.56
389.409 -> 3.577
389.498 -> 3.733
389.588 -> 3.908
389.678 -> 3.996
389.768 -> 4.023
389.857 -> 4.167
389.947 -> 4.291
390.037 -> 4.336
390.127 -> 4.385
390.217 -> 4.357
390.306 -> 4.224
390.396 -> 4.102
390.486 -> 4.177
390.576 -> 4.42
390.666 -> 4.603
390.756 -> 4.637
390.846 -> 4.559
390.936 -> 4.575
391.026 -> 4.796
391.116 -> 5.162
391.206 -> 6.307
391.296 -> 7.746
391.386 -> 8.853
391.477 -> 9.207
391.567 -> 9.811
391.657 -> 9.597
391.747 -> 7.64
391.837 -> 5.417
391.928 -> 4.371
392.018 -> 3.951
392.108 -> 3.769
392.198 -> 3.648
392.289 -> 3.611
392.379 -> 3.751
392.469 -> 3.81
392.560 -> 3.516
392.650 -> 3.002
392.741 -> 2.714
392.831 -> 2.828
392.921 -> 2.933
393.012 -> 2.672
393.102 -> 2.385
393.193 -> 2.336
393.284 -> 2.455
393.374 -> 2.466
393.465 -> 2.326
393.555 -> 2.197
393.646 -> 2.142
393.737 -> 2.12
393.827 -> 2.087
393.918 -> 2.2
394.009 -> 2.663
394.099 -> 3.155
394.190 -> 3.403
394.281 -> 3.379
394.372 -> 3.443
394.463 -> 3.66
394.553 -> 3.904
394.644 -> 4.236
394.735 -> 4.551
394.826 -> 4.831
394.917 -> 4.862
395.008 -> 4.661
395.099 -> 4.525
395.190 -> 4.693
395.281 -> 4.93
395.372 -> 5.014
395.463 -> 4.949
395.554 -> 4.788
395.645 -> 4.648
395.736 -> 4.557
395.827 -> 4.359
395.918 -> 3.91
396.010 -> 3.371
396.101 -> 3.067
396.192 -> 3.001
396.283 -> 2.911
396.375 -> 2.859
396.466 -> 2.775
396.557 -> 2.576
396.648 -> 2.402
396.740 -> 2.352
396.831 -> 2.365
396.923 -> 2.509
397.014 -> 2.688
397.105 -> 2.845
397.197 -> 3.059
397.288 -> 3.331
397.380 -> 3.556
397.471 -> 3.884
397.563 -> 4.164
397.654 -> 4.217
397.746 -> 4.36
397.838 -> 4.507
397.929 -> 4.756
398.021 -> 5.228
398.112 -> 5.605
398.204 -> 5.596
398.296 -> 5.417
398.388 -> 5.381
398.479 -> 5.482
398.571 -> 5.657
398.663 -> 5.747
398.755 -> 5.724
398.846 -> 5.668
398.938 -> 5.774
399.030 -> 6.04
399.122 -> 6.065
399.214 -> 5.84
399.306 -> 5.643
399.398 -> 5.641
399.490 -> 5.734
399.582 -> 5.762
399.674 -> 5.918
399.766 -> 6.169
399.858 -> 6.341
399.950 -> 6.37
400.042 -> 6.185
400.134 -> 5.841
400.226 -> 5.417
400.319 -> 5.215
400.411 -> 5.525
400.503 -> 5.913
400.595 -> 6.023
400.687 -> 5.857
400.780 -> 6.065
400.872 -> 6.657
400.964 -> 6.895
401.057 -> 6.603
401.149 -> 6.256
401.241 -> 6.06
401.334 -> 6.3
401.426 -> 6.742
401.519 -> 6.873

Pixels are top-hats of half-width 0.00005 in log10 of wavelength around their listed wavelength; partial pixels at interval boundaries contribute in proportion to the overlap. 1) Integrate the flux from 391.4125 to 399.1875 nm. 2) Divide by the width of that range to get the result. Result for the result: 4.1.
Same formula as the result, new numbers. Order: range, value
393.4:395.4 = 3.57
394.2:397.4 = 3.7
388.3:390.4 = 3.77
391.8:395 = 3.29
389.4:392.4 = 5.14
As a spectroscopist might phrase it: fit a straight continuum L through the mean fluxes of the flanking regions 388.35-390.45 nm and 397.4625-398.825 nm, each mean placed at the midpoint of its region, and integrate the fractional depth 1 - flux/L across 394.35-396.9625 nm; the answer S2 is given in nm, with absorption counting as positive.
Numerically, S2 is 0.488 nm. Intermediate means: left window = 3.79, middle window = 3.82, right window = 5.09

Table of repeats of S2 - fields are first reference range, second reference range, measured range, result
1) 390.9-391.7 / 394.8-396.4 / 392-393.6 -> 0.84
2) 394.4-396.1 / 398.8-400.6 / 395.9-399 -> 0.69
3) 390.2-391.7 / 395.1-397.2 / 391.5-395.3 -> 0.77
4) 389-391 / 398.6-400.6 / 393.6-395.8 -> 0.48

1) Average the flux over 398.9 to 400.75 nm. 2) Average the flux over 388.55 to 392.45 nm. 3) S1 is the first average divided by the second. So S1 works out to 1.2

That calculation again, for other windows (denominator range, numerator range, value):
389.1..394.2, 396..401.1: 1.16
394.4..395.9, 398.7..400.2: 1.30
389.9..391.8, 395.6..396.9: 0.55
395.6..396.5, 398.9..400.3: 1.66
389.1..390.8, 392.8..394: 0.58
